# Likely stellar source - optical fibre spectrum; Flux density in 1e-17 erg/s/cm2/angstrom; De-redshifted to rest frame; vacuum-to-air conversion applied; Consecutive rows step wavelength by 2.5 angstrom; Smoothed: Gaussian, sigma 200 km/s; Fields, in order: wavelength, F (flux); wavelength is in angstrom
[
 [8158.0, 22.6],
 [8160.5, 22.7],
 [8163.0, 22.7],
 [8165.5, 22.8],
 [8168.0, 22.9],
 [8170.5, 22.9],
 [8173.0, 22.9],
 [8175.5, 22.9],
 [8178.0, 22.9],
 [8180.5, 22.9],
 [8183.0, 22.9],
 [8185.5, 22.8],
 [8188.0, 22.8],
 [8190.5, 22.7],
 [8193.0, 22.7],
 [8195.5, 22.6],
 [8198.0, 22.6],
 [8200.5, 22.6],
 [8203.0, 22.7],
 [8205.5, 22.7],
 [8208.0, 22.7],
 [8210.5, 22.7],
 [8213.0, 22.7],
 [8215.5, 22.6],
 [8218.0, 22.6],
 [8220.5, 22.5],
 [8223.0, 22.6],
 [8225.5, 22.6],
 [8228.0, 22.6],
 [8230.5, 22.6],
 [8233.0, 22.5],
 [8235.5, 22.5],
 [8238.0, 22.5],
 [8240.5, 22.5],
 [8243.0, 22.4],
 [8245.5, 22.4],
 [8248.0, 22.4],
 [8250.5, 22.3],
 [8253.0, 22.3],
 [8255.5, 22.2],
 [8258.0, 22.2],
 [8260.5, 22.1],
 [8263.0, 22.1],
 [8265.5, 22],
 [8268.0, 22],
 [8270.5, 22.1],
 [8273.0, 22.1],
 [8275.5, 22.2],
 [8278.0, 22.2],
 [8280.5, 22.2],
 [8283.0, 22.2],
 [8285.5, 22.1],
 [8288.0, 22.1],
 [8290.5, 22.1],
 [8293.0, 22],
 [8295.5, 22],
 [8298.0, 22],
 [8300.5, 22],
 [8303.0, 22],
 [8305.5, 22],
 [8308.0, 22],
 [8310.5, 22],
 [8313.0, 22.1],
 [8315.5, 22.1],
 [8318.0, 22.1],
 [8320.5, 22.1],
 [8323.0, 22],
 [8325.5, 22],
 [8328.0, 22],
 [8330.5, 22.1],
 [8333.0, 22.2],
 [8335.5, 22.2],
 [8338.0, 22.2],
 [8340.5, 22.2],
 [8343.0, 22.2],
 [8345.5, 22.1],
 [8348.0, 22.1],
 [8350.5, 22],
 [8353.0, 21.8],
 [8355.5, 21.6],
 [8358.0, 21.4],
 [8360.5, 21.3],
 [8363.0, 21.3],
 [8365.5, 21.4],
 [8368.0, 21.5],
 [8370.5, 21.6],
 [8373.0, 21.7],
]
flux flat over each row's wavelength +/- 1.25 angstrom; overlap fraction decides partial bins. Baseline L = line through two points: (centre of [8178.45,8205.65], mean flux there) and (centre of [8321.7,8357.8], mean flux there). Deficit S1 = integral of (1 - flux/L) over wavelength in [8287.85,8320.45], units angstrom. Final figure 0.24 angstrom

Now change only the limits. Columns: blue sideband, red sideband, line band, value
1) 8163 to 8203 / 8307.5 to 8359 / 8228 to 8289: 0.4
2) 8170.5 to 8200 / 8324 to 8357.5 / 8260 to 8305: 0.5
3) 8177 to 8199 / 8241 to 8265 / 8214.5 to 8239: -0.1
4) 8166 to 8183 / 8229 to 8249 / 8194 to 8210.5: 0.0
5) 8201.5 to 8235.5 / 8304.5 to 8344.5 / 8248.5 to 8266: 0.2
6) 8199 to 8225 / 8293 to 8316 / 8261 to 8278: 0.1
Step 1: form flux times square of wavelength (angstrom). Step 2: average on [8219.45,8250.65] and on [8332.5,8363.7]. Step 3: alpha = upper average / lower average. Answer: 1.0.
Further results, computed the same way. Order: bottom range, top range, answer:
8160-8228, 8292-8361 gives 1.00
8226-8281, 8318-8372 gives 1.00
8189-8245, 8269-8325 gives 1.00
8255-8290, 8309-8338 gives 1.01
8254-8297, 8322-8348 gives 1.01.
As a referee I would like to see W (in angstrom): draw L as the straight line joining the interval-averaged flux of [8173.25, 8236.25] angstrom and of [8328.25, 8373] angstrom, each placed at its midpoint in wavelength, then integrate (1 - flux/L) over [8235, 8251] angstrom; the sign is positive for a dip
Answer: 0.0 angstrom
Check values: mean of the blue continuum 22.7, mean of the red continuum 21.8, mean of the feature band 22.4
